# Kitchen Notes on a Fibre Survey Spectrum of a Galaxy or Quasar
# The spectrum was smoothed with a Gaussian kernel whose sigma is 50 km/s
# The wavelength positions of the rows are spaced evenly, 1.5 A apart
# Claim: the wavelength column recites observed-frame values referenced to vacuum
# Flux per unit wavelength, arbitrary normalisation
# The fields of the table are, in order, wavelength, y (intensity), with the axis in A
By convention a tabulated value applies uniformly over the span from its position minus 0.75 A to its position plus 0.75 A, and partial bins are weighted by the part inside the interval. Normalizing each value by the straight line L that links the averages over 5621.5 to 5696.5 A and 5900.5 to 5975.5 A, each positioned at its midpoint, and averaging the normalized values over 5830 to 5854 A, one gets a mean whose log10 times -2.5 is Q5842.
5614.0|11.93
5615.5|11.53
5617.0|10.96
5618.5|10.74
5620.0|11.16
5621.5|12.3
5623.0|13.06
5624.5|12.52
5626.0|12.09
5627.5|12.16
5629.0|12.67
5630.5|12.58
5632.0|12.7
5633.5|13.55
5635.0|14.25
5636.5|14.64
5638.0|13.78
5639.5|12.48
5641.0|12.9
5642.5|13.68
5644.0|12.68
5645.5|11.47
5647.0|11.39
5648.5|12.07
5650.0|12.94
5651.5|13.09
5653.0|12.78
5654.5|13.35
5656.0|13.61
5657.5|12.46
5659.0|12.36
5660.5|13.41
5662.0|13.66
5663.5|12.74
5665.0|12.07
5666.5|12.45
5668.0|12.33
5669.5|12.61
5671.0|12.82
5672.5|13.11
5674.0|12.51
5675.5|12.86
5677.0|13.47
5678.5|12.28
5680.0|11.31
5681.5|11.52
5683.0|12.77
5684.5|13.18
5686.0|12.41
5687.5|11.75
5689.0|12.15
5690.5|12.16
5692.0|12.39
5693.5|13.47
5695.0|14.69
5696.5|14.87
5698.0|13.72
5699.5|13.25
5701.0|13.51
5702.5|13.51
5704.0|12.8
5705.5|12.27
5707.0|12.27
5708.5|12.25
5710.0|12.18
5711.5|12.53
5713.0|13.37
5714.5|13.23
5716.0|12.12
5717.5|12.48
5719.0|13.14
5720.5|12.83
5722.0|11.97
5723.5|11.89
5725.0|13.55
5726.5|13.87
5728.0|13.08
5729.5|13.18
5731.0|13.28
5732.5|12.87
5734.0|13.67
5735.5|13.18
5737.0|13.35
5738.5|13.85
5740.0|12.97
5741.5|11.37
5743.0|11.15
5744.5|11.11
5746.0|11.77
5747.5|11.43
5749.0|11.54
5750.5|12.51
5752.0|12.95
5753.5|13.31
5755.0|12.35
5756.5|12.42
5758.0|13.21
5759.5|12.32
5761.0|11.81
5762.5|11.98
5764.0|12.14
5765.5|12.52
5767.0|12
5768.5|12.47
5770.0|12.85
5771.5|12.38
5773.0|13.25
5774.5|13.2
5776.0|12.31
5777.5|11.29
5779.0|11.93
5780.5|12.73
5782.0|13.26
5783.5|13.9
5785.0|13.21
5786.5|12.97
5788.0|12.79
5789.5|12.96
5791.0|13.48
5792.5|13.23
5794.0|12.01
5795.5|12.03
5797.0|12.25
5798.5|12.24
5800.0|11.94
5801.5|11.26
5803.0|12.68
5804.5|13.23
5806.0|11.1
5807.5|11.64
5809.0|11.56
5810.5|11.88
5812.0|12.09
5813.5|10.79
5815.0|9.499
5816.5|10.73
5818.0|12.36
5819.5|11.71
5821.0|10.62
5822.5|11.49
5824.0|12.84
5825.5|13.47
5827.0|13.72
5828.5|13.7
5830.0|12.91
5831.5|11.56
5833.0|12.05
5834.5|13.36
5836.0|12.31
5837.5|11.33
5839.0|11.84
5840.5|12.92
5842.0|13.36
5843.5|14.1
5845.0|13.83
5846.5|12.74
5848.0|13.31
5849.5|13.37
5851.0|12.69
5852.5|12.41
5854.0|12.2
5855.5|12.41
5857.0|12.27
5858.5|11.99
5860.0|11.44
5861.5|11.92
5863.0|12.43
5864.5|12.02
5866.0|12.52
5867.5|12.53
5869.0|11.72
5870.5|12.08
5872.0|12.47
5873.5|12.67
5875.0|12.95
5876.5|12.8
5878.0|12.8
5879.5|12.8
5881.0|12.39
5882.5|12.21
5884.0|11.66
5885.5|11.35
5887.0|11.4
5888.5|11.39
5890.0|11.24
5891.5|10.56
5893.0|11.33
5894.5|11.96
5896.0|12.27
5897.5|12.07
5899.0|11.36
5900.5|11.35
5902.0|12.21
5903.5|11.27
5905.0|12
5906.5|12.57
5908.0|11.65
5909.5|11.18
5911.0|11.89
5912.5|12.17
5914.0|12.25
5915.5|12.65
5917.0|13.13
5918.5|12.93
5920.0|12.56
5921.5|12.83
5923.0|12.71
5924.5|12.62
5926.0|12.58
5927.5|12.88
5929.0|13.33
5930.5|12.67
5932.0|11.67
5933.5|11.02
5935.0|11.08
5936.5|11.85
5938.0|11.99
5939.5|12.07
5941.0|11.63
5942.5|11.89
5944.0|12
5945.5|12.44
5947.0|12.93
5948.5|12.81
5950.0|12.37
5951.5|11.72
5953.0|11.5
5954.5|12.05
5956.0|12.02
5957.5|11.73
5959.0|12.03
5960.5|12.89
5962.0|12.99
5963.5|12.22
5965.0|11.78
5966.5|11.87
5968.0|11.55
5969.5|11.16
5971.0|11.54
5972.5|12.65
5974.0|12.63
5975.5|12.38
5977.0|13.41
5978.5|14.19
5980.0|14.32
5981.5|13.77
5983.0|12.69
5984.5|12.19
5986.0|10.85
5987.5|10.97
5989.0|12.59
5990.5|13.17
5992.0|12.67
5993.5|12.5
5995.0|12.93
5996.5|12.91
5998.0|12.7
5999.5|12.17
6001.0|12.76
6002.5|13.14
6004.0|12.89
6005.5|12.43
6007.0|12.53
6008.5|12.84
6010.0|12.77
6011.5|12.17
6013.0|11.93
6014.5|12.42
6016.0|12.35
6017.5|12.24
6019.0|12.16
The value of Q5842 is -0.031 mag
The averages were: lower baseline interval 12.8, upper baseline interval 12.2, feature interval 12.7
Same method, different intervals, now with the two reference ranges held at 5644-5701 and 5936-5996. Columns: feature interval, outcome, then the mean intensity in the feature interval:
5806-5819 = 0.113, 11.3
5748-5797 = 0.001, 12.6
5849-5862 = 0.018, 12.3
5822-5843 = -0.012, 12.7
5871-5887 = 0.008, 12.4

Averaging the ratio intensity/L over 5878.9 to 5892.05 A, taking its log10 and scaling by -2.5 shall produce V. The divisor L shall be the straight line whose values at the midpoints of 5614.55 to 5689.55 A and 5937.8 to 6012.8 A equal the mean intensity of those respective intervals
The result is 0.071 mag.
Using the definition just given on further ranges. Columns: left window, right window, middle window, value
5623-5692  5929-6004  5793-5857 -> 0.019 mag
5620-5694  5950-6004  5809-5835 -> 0.047 mag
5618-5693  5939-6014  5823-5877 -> -0.010 mag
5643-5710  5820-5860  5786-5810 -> 0.028 mag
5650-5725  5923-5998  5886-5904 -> 0.082 mag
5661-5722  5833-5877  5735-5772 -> 0.029 mag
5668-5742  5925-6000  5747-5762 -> 0.031 mag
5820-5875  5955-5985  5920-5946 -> 0.027 mag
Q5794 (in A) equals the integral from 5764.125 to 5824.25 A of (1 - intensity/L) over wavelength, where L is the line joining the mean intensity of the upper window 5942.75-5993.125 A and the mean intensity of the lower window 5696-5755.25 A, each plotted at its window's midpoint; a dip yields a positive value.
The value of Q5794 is 2.1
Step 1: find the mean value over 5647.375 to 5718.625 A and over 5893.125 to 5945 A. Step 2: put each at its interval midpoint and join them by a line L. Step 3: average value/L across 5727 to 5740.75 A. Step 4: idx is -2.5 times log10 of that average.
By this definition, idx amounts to -0.05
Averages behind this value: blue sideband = 12.8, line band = 13.3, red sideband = 12.1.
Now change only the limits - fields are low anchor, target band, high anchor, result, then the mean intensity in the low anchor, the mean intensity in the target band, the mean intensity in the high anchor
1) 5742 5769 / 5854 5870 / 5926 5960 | -0.001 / 12.2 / 12.1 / 12.1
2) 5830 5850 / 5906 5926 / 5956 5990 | 0.013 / 12.8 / 12.4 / 12.4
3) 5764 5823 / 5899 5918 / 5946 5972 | 0.009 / 12.2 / 12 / 12.1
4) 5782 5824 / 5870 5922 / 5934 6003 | 0.015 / 12.1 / 12.1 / 12.3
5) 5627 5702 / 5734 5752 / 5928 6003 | 0.037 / 12.9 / 12.3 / 12.3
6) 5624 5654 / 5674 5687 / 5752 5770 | 0.020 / 12.8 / 12.5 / 12.5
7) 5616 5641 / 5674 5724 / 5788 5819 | -0.035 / 12.6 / 12.7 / 12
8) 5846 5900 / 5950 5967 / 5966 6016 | 0.030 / 12.2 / 12.1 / 12.5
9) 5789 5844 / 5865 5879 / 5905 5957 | -0.025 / 12.2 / 12.5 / 12.2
